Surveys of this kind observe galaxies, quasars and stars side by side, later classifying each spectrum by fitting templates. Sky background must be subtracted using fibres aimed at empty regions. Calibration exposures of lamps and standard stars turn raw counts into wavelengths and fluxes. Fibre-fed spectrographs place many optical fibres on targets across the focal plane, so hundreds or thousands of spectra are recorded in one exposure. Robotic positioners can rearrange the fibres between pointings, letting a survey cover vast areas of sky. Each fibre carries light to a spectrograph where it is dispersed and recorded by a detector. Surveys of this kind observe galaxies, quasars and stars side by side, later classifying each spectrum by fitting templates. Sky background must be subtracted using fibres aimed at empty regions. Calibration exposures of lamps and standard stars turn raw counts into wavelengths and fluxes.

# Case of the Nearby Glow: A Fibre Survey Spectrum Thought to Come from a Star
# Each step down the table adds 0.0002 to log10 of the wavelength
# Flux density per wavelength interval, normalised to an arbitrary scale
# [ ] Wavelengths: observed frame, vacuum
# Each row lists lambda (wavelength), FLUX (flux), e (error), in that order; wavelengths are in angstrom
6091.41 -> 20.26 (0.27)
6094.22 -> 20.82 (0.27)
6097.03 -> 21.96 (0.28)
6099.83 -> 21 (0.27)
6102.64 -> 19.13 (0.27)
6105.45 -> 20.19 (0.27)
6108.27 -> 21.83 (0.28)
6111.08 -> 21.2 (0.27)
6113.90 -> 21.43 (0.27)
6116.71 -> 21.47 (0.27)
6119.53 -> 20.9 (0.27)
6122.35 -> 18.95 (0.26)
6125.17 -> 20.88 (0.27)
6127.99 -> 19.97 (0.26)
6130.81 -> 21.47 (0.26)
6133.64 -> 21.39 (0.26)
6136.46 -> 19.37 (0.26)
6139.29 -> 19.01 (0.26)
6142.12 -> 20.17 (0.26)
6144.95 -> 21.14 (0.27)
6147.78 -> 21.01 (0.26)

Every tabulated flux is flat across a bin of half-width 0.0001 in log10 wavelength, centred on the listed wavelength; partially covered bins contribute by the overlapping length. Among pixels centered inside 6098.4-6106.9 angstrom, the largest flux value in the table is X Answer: 21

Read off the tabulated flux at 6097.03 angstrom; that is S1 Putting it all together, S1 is 21.96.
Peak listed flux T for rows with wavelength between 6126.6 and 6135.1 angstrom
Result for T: 21.47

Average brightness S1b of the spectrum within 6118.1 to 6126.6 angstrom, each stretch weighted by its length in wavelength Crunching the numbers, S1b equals 20.2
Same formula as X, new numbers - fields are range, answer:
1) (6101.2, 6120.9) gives 21.83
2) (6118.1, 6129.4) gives 20.9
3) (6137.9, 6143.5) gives 20.17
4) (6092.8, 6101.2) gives 21.96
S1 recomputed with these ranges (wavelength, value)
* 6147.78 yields 21.01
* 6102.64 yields 19.13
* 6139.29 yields 19.01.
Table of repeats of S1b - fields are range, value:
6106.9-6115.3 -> 21.5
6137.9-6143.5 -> 19.6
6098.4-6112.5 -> 20.7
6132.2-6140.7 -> 19.9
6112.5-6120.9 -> 21.3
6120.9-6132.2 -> 20.3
